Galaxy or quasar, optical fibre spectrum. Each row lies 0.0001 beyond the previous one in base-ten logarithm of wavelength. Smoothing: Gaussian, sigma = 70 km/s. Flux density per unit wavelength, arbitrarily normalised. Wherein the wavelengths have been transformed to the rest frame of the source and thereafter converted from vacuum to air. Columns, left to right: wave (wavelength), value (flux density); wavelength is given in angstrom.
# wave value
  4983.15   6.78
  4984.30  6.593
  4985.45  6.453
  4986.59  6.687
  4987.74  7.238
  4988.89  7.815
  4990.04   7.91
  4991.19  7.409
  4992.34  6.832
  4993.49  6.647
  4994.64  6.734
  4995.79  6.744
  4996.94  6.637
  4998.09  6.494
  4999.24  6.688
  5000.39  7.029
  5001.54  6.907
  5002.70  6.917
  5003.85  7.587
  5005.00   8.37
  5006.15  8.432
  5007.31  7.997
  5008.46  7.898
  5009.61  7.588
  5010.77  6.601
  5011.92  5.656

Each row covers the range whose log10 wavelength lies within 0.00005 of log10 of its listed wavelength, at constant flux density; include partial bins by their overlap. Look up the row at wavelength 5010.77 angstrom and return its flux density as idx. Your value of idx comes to 6.601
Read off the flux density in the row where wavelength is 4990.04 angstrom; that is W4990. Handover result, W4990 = 7.91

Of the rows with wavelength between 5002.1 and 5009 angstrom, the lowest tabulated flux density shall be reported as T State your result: 6.917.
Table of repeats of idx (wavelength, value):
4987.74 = 7.238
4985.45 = 6.453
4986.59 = 6.687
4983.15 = 6.78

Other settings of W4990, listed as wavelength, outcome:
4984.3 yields 6.593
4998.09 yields 6.494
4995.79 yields 6.744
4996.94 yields 6.637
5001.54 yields 6.907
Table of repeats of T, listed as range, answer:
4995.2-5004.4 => 6.494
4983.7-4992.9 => 6.453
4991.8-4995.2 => 6.647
